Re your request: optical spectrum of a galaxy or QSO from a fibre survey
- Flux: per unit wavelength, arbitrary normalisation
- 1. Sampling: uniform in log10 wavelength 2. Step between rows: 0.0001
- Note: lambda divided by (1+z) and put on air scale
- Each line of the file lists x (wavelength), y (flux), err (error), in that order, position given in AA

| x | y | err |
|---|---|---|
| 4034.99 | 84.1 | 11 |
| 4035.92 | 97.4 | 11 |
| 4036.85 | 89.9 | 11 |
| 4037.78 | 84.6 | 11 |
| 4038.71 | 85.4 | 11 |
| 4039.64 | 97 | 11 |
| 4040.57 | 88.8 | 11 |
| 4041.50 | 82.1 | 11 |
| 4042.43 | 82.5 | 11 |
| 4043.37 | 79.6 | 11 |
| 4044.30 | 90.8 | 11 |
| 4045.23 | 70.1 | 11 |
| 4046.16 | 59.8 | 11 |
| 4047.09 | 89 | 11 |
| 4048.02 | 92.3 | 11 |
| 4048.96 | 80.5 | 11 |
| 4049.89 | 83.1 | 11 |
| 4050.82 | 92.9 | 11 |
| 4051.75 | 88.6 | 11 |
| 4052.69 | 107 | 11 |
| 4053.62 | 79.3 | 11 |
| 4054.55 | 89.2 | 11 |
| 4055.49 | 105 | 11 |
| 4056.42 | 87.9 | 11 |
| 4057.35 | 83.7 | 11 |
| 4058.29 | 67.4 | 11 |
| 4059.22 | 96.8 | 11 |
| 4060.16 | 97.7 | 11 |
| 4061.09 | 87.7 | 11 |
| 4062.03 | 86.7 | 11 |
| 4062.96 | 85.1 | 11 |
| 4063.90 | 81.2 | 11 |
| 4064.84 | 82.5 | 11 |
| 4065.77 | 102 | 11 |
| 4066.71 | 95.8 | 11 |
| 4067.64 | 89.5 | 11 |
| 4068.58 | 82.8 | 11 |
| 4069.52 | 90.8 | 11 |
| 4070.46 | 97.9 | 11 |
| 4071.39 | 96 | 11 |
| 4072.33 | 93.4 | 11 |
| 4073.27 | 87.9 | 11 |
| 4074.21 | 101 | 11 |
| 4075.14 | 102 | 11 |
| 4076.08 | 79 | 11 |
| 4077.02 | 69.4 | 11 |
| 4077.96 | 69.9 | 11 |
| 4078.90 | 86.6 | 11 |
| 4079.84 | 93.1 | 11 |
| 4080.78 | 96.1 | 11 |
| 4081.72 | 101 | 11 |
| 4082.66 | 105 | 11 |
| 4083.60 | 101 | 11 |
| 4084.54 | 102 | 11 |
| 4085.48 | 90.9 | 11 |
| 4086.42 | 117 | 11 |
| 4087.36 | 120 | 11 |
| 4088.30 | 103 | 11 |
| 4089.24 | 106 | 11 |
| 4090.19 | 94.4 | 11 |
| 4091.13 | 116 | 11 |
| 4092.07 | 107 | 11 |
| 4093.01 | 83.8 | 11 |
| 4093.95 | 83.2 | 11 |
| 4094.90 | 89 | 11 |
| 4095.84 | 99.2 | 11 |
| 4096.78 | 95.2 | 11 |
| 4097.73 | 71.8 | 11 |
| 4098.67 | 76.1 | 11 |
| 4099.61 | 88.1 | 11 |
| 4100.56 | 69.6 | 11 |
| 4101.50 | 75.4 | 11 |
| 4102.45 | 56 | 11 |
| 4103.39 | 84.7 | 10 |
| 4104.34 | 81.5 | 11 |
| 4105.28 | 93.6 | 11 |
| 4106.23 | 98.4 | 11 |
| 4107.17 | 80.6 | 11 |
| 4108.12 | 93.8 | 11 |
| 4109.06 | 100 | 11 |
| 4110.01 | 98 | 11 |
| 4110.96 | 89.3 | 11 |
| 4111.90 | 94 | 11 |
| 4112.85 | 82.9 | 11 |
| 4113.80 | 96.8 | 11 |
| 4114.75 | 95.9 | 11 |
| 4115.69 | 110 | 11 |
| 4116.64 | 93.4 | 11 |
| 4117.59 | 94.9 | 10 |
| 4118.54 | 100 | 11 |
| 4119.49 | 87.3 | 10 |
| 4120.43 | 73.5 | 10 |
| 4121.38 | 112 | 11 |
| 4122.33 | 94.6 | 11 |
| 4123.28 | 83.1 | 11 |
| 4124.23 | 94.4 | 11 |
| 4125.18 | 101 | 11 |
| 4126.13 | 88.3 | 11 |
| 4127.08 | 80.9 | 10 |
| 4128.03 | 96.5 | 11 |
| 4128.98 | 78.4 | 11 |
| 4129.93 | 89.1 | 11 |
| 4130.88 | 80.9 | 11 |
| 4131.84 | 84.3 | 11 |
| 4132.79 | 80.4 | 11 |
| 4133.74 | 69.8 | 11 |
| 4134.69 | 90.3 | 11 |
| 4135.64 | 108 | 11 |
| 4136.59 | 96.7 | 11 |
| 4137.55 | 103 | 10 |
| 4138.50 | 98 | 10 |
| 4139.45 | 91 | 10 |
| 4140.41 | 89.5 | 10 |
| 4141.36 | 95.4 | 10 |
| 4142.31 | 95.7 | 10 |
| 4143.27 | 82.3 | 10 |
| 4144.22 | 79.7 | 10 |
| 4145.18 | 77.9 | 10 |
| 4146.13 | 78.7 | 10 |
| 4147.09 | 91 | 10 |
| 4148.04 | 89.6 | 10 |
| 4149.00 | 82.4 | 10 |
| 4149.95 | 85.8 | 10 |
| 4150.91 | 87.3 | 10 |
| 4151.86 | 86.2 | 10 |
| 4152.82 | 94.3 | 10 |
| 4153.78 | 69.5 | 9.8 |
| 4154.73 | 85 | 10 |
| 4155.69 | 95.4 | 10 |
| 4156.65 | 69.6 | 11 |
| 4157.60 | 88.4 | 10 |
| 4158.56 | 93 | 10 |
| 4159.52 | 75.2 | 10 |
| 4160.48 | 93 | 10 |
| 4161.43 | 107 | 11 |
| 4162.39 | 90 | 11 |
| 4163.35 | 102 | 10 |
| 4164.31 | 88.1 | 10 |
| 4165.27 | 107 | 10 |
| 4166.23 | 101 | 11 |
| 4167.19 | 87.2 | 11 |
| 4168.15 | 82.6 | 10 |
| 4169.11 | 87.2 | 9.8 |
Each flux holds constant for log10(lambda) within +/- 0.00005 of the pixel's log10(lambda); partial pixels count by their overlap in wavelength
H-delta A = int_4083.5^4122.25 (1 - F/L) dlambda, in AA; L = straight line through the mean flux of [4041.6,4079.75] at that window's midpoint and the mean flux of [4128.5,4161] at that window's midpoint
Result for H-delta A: -2.5 AA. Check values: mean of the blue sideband 87.3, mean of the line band 92.8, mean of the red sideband 86.9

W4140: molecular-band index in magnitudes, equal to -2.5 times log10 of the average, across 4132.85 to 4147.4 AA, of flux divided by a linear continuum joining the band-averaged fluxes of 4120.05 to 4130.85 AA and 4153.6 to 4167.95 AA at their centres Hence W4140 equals 0.01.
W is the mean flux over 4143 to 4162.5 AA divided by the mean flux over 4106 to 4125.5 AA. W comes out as 0.9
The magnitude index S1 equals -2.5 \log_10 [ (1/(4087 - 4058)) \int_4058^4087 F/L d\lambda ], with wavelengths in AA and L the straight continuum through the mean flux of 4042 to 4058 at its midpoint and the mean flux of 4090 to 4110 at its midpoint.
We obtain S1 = -0.06 mag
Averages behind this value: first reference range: 85.7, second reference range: 87.7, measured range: 91.7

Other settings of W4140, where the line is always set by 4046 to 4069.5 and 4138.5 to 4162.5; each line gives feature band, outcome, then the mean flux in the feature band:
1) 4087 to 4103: -0.03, 90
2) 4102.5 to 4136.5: -0.04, 90.5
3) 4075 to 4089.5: -0.10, 96.1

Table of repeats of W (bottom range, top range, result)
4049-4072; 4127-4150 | 0.98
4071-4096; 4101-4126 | 0.95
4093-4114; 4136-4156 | 1.03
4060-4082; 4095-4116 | 0.98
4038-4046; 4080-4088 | 1.24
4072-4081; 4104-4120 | 1.07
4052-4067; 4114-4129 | 1.04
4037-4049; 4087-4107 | 1.08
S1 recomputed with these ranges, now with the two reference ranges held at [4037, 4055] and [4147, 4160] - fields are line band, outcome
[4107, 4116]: -0.110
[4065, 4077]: -0.082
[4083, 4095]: -0.188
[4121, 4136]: -0.051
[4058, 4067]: -0.039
